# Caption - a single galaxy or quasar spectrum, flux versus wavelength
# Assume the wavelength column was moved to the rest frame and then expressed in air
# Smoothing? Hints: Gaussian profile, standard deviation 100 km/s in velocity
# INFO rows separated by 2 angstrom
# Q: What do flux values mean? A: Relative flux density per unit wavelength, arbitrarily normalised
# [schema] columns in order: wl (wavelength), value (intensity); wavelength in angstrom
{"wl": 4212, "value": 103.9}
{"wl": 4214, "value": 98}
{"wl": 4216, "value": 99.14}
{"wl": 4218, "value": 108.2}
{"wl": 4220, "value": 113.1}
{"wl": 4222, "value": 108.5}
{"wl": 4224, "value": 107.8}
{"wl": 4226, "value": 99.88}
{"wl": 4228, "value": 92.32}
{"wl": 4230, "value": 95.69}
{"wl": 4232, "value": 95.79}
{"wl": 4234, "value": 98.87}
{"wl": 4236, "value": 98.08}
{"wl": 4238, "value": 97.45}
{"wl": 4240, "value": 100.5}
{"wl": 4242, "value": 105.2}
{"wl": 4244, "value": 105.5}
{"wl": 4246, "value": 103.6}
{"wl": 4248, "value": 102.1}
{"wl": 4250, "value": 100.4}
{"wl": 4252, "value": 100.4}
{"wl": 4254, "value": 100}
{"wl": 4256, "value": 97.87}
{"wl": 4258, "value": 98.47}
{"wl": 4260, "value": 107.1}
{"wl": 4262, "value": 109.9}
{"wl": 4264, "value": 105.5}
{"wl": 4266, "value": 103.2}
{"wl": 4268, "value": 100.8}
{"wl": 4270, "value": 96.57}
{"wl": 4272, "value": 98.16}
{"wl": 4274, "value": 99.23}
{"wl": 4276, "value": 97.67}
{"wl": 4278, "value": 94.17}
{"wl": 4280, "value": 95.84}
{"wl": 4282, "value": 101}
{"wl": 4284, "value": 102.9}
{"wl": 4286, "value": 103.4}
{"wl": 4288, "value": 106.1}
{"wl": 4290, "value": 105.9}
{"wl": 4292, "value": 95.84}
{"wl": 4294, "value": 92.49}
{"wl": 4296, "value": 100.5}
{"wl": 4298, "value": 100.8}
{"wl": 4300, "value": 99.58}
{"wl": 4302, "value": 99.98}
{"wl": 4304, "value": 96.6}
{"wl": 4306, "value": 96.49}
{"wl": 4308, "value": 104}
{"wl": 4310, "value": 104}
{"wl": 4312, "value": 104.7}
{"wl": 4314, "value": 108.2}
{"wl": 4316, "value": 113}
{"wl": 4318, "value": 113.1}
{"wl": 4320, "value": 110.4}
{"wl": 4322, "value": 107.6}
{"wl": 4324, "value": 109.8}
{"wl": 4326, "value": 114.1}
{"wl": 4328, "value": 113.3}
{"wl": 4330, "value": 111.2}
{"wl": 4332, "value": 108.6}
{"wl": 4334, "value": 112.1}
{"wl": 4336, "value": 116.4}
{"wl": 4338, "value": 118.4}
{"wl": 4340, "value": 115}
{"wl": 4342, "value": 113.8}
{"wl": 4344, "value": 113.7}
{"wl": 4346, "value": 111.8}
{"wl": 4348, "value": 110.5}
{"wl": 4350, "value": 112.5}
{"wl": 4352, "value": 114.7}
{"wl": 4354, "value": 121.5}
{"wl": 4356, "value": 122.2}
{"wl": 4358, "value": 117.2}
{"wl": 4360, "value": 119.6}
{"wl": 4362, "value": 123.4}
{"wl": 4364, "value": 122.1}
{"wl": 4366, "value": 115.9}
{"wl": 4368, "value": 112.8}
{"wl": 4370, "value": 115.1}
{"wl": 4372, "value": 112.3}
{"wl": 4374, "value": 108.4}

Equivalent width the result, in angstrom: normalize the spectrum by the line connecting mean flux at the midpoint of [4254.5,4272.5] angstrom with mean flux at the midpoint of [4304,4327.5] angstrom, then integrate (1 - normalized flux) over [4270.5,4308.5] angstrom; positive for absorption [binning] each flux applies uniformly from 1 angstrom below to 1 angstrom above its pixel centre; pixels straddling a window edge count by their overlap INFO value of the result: 1.9 angstrom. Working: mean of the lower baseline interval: 102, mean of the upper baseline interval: 107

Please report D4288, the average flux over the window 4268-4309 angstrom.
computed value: 99.4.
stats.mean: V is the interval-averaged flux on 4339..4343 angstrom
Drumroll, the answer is 114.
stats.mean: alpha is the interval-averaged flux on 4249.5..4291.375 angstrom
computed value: 101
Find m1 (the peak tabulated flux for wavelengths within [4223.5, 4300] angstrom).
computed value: 109.9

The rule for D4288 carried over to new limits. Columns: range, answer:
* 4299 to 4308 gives 98.8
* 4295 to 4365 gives 111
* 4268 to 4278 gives 97.8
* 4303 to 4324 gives 106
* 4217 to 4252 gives 102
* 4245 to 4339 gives 104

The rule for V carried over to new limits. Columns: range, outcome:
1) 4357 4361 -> 118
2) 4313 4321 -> 111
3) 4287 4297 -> 100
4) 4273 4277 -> 98.5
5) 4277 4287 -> 99.5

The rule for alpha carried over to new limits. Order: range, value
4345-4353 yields 112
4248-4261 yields 101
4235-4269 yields 102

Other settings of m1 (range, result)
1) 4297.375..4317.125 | 113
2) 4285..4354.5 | 121.5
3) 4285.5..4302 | 106.1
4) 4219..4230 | 113.1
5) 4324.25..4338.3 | 118.4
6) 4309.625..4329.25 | 114.1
